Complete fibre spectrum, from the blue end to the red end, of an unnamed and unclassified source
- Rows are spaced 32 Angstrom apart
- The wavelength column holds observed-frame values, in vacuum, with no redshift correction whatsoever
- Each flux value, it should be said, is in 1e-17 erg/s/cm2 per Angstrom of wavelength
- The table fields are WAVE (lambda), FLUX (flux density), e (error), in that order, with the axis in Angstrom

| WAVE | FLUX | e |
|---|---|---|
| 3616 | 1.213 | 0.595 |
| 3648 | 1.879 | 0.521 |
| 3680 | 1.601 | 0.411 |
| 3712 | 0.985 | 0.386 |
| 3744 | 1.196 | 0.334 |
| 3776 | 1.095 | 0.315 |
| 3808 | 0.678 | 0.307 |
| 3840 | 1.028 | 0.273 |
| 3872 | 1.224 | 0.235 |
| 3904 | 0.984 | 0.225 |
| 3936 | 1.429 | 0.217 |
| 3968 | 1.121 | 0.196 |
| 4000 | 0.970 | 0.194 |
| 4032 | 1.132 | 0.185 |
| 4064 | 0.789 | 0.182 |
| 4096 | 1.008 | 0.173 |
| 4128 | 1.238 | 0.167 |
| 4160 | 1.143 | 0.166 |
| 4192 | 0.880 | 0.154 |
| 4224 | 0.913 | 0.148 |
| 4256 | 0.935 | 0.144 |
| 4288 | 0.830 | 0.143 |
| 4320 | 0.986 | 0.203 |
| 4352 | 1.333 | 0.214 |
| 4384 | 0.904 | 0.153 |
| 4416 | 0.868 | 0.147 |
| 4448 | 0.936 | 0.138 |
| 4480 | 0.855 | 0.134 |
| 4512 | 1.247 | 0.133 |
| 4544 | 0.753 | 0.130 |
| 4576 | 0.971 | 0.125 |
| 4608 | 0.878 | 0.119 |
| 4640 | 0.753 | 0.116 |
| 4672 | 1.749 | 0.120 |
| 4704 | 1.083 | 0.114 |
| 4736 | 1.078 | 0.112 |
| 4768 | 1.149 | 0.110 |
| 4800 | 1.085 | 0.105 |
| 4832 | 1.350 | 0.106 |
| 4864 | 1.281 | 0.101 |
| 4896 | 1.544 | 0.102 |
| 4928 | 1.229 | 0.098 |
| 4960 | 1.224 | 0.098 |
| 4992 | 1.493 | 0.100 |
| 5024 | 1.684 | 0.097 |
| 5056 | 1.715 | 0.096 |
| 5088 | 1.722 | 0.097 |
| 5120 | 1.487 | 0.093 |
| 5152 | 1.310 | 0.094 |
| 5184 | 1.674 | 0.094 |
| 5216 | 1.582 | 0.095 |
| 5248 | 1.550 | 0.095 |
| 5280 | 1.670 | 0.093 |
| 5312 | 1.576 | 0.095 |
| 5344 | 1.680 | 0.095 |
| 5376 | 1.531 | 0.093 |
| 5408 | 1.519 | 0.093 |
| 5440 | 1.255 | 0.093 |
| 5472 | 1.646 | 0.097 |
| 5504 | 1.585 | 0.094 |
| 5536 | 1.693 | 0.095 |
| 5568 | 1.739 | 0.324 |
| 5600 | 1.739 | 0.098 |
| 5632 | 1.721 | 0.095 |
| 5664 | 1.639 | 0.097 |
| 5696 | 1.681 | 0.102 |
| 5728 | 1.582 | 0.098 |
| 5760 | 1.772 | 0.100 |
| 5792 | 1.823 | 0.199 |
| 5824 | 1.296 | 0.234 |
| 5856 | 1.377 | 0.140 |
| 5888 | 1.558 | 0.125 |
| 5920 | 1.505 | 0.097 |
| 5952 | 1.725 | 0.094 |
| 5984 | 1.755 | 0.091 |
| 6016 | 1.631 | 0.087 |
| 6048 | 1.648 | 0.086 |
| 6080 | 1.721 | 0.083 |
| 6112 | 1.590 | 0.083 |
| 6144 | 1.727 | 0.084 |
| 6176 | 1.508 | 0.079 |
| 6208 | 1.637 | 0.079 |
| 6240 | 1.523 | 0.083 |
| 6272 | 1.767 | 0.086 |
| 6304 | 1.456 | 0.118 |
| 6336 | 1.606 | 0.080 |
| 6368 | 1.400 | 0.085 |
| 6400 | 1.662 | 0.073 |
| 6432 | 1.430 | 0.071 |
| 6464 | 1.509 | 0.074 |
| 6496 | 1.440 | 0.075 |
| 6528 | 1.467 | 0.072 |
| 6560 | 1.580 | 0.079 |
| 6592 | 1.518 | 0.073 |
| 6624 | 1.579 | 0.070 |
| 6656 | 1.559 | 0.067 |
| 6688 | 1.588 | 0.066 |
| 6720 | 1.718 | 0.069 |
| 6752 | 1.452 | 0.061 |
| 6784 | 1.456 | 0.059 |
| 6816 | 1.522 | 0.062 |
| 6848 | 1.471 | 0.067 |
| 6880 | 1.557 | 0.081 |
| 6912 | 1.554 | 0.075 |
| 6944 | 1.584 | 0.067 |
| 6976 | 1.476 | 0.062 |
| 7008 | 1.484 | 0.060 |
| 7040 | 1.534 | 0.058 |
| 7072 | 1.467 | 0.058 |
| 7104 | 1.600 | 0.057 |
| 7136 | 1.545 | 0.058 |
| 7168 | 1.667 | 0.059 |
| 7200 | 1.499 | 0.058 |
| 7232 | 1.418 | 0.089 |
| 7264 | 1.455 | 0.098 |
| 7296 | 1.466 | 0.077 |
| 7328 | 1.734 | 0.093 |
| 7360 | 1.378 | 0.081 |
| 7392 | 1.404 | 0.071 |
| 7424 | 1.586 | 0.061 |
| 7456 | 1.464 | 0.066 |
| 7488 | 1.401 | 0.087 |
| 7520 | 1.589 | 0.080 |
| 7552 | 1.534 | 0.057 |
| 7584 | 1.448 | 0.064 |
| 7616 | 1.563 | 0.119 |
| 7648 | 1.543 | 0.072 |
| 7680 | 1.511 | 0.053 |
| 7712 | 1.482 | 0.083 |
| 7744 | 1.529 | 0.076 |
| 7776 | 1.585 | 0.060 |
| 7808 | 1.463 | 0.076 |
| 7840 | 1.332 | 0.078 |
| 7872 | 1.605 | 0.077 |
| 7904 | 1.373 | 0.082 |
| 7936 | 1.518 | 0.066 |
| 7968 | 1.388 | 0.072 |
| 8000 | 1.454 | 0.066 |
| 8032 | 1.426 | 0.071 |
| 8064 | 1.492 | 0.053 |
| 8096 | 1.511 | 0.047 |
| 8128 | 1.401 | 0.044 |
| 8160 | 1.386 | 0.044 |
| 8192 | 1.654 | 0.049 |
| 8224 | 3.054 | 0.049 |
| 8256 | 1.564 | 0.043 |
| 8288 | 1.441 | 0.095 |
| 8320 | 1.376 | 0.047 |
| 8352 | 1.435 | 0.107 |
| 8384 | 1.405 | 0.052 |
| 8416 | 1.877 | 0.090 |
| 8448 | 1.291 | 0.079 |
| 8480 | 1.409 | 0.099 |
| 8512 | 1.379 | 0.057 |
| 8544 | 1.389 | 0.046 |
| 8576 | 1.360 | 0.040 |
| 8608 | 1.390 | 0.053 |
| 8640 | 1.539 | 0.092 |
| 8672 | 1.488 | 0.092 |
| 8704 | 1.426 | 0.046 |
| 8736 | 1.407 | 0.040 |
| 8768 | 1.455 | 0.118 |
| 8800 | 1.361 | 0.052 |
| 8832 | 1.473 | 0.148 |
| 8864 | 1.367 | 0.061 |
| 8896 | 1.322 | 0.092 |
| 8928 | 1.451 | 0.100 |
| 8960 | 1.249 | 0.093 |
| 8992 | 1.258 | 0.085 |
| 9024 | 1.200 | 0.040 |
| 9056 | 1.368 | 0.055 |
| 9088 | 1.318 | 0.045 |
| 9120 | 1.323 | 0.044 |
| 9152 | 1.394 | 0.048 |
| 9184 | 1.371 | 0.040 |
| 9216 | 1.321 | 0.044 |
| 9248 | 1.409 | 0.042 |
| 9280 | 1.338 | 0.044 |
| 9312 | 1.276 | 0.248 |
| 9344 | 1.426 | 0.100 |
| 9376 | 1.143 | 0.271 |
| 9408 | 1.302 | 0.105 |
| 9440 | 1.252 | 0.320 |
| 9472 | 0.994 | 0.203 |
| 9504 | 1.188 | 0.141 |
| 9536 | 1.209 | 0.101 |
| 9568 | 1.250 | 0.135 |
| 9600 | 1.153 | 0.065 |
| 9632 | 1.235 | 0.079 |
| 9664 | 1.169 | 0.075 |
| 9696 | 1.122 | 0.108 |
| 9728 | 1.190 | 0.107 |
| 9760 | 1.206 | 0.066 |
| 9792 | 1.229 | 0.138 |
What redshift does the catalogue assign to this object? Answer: 0.251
